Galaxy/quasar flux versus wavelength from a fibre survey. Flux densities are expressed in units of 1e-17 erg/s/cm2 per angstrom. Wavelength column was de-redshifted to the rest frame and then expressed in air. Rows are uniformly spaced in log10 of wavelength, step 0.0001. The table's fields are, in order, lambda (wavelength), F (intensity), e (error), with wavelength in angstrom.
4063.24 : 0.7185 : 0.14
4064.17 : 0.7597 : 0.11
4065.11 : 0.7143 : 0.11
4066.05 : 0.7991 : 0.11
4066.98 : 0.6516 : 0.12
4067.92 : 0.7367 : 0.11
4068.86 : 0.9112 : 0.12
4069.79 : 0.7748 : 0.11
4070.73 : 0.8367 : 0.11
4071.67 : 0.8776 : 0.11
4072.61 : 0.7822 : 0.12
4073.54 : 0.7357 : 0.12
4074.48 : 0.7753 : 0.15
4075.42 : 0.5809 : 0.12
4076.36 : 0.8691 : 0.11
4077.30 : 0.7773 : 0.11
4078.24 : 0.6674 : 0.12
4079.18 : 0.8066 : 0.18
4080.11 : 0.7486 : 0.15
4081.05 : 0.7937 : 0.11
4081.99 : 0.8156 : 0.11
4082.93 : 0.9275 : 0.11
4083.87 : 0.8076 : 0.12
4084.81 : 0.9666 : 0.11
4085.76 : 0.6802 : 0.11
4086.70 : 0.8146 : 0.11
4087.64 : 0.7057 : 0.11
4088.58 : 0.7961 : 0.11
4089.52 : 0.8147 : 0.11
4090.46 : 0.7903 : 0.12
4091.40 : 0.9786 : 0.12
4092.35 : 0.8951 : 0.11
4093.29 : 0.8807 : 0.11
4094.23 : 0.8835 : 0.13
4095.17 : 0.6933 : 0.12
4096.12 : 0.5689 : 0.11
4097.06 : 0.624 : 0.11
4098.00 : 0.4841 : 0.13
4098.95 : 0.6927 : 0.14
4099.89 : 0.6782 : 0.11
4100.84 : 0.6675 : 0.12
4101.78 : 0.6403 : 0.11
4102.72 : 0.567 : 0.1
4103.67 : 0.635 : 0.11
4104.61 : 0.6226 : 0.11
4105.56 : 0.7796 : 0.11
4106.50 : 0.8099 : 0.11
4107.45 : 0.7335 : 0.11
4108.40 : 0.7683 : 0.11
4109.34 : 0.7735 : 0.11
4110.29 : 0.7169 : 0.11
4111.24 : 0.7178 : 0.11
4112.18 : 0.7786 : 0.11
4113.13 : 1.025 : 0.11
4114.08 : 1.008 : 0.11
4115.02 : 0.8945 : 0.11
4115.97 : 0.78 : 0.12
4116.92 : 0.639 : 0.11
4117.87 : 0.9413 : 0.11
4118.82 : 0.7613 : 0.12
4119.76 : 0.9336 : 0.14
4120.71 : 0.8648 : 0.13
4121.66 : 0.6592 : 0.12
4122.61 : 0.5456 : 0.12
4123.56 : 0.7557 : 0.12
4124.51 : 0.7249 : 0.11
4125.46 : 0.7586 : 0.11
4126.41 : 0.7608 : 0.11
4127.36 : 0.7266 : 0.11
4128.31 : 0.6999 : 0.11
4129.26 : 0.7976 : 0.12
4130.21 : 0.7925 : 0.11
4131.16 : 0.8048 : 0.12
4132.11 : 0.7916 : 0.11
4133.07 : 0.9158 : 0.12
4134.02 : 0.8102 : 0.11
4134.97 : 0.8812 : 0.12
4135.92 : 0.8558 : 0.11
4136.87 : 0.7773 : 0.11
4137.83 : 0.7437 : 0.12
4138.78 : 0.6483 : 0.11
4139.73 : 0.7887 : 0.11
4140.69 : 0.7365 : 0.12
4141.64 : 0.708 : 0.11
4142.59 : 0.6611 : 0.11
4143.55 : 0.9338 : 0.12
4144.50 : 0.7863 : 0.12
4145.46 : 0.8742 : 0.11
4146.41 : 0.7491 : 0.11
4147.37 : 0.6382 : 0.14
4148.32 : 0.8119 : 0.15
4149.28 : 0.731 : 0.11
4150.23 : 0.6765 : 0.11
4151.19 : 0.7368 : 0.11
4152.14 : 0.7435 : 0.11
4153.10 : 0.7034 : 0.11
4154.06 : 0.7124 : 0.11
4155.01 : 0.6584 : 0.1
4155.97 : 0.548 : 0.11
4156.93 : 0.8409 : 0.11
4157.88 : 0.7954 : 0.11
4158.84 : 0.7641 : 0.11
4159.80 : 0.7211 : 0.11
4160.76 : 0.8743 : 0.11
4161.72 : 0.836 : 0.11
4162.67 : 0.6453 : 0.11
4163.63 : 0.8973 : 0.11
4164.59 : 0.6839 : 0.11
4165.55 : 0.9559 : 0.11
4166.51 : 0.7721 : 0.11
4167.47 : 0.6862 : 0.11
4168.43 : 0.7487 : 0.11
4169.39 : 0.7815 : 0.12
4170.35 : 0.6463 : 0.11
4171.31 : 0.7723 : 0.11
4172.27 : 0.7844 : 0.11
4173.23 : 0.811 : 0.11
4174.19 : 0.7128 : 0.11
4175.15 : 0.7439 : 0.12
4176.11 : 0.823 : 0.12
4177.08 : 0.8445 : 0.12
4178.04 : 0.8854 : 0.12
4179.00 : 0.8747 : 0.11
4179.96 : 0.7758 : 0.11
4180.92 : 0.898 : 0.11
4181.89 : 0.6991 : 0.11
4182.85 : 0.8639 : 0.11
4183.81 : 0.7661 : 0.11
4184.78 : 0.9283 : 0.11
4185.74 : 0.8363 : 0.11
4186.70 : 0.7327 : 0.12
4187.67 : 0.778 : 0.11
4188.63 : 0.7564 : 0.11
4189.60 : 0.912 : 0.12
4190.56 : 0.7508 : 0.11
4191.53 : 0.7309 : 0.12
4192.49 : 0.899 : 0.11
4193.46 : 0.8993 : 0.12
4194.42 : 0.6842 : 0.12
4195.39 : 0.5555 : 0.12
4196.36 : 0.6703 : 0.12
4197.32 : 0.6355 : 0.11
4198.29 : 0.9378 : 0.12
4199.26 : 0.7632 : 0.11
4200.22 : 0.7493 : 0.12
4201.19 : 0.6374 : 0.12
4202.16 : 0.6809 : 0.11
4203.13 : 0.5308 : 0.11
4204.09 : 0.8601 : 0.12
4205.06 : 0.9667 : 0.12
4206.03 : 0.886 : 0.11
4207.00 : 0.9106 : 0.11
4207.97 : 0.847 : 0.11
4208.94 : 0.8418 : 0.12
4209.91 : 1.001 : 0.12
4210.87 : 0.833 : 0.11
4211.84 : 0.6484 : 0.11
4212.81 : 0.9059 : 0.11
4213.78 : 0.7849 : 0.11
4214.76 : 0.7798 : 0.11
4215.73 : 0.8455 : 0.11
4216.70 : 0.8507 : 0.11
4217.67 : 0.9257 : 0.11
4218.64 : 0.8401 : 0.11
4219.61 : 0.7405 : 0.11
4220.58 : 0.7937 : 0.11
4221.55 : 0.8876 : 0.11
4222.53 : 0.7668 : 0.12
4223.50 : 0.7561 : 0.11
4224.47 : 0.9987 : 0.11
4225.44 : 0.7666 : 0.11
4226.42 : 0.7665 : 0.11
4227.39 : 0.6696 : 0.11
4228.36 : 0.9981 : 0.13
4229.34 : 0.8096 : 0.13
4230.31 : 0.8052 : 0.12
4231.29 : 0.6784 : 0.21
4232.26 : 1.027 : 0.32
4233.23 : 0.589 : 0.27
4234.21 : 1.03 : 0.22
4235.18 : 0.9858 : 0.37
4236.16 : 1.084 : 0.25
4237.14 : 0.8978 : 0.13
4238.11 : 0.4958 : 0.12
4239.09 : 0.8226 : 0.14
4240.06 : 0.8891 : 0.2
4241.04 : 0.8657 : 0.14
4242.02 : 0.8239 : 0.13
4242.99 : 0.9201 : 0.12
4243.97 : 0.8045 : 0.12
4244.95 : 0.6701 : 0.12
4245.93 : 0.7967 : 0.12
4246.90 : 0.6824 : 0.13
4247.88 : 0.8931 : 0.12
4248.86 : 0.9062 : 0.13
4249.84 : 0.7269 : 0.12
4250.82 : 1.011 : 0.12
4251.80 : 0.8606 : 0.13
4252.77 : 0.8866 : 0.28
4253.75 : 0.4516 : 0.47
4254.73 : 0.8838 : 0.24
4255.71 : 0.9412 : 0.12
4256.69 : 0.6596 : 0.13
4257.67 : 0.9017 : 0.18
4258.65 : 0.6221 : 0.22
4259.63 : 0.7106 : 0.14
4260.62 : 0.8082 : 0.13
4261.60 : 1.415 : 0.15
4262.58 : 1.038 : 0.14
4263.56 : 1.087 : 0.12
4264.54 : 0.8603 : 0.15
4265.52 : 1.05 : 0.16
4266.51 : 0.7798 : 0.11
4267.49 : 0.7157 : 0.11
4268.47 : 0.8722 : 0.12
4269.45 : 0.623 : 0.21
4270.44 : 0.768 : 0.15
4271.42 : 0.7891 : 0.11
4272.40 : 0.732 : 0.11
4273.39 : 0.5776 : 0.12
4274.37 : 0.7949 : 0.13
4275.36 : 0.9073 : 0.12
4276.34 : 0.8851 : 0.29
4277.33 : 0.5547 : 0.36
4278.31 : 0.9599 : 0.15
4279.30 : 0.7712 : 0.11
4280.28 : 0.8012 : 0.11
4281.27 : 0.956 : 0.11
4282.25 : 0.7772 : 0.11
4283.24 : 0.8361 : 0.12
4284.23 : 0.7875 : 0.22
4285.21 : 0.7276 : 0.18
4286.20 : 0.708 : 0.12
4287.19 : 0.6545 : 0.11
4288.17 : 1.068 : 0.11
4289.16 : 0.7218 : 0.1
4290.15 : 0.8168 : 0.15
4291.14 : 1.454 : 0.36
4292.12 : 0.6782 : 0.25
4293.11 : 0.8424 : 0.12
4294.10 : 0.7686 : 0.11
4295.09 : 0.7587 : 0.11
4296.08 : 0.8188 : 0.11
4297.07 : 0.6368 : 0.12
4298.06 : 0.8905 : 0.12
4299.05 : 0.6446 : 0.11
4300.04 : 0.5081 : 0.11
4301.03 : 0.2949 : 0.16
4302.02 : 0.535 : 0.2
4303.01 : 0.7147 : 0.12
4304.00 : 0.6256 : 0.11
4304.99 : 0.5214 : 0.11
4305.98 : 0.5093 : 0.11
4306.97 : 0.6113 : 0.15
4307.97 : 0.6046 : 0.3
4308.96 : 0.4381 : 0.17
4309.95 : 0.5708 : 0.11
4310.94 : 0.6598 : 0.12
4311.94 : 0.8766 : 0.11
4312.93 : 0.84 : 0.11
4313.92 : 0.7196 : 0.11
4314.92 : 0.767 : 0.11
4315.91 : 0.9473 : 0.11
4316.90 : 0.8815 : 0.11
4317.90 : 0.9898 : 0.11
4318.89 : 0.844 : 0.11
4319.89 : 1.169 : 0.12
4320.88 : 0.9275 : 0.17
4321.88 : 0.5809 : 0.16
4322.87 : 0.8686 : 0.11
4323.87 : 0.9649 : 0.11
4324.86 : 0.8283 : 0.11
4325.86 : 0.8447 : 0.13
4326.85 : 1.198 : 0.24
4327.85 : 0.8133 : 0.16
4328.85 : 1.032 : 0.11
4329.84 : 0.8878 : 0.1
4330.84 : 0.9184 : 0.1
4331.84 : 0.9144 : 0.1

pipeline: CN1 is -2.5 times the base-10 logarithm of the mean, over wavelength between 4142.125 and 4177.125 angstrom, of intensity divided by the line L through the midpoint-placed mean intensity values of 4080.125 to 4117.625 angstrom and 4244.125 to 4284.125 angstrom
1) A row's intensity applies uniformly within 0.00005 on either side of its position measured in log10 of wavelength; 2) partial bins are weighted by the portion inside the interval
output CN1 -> 0.04 mag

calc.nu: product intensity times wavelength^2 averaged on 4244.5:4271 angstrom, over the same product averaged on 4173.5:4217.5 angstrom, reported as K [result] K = 1.08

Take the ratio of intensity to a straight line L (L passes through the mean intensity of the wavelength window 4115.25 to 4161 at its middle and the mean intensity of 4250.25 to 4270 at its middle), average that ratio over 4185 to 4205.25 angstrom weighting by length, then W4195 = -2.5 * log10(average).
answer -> 0.07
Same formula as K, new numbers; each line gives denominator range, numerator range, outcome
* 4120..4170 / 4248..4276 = 1.16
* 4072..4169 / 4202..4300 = 1.15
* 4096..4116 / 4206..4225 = 1.22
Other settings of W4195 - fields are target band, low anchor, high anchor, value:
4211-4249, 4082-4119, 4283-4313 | -0.13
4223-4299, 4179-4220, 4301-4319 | -0.12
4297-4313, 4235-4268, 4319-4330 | 0.42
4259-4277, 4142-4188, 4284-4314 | -0.18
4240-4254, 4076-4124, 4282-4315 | -0.12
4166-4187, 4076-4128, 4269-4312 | -0.06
